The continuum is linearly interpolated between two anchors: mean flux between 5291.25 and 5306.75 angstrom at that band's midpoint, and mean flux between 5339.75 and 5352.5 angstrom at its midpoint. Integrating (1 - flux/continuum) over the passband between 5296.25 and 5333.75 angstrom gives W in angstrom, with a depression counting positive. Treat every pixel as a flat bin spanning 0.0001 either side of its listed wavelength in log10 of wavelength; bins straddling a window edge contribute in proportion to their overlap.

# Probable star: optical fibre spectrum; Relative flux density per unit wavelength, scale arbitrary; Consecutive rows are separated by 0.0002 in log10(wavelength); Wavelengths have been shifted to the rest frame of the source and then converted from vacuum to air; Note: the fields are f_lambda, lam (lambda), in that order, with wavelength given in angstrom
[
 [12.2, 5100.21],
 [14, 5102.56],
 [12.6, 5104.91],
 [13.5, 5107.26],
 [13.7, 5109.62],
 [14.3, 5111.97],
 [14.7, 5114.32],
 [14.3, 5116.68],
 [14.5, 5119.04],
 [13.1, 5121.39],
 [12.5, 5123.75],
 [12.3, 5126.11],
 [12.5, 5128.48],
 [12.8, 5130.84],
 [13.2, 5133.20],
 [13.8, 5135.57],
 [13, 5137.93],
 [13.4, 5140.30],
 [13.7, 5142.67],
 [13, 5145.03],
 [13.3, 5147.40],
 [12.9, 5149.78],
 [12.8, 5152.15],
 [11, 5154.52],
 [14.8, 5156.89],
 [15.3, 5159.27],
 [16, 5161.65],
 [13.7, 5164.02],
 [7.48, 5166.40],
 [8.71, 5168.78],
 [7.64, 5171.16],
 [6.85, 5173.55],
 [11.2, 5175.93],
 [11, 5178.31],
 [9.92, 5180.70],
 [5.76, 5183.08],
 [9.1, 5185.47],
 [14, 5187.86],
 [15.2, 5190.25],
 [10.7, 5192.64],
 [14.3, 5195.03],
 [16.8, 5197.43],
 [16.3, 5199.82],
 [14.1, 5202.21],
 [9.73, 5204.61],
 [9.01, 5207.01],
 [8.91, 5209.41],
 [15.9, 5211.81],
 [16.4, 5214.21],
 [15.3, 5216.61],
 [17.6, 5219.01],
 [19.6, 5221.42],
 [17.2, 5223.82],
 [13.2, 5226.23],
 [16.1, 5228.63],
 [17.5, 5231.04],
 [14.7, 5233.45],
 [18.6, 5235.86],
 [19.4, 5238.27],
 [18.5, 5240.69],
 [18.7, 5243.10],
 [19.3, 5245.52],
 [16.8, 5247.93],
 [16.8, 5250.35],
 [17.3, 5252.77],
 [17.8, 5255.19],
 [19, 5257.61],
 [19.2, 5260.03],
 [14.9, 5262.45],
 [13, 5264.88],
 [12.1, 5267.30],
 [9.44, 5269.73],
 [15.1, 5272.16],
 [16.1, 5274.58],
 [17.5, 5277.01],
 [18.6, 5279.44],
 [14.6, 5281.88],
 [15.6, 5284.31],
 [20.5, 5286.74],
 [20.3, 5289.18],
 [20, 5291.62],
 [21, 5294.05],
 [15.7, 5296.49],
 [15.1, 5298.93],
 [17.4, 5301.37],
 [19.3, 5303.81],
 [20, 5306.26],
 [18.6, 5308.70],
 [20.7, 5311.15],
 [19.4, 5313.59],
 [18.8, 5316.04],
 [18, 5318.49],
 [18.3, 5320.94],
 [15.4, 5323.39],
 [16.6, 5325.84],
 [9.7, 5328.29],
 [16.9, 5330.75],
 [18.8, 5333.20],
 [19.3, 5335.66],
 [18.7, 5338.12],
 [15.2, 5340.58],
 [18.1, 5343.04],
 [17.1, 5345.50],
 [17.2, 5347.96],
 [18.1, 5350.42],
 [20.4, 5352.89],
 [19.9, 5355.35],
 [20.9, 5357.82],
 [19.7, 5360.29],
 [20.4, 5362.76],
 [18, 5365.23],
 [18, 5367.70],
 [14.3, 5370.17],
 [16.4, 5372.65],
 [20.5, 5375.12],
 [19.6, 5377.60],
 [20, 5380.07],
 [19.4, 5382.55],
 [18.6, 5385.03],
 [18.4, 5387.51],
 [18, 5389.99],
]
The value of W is 1.0 angstrom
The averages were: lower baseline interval 18.2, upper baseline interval 17.4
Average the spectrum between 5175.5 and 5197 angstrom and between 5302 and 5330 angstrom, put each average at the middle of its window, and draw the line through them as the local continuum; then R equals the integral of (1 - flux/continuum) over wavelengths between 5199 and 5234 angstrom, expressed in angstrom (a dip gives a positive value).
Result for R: -4.9 angstrom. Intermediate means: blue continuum 11.4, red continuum 17.7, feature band 14.8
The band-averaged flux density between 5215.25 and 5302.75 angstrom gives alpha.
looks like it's 16.9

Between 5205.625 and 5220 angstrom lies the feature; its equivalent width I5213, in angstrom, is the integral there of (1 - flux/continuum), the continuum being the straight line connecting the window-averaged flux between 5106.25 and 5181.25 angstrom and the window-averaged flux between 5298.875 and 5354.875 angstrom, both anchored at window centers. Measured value 0.8 angstrom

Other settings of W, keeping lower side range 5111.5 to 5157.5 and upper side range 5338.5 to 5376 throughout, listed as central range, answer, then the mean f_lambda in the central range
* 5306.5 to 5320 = -1.5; 19.2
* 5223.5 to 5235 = -0.2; 15.7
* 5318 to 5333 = 1.4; 15.9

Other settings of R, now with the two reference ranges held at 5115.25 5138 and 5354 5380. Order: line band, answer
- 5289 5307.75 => -1.4 angstrom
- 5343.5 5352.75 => 0.3 angstrom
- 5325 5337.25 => 1.1 angstrom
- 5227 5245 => -2.1 angstrom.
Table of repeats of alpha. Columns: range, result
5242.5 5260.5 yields 18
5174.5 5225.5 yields 13.2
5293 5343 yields 17.6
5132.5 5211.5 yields 12.1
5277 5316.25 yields 18.4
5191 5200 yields 14.4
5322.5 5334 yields 15.4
